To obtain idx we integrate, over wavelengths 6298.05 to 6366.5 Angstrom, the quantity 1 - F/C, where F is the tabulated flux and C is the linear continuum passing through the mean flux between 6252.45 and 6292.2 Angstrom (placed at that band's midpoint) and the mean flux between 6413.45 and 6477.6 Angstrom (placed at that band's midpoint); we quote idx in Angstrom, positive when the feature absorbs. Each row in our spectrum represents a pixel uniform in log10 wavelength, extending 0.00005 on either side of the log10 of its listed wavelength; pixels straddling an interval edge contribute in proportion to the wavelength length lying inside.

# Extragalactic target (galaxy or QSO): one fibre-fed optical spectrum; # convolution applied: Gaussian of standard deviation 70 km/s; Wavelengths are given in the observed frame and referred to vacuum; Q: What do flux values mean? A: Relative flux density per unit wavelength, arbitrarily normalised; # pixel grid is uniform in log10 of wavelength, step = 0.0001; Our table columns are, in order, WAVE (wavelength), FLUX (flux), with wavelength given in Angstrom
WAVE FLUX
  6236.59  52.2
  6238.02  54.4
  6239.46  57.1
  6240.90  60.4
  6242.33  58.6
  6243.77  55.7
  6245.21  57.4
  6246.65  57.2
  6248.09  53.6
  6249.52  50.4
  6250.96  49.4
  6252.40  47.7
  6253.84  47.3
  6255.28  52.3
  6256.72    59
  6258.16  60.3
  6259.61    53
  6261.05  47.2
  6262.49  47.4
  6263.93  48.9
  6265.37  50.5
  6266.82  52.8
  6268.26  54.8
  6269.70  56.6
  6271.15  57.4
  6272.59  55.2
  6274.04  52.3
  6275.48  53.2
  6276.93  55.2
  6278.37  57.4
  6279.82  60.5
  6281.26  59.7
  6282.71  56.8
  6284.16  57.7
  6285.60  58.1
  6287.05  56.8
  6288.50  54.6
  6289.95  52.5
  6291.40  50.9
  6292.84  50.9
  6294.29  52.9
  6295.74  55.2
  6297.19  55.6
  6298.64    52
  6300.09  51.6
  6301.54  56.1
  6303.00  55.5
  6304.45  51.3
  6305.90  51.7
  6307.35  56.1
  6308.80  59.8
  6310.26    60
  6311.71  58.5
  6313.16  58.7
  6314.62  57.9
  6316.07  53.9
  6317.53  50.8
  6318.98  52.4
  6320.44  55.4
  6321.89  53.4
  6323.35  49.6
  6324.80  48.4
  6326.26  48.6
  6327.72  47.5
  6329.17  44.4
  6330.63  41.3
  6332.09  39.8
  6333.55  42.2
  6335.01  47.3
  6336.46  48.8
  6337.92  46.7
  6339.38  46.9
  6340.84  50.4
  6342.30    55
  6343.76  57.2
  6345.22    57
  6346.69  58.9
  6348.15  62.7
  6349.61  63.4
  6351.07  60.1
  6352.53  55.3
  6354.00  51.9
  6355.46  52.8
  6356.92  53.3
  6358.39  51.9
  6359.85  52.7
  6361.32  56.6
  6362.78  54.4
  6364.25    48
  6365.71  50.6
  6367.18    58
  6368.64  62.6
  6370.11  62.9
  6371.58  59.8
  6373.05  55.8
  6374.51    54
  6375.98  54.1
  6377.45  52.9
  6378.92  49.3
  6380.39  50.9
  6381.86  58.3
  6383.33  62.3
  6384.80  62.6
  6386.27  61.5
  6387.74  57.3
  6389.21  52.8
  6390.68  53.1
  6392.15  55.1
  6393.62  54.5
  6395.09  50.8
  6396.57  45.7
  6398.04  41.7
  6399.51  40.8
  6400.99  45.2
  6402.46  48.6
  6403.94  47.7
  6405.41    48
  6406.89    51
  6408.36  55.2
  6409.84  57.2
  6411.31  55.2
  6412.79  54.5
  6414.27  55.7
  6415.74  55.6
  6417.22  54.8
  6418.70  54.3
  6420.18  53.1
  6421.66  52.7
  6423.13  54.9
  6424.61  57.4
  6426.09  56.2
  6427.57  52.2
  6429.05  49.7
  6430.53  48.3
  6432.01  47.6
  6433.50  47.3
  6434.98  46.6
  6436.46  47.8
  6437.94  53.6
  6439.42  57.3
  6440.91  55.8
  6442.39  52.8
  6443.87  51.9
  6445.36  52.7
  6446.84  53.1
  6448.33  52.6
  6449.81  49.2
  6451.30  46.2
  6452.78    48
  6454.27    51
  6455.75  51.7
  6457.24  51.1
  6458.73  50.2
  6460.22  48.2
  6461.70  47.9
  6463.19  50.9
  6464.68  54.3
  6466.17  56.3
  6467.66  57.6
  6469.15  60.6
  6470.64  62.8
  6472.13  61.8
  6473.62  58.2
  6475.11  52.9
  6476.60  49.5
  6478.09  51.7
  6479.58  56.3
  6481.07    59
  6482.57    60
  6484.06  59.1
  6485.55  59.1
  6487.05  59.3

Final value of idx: 1.3 Angstrom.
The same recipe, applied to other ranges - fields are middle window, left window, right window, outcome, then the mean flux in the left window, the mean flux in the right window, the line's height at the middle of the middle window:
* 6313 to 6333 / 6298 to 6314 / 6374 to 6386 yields 2.08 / 55.6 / 55.8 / 55.6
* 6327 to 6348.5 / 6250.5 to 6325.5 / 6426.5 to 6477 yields 1.63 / 54.1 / 52.3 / 53.6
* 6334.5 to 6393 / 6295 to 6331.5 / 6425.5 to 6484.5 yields -2.43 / 53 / 53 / 53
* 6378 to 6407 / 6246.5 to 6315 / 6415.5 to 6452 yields 0.46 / 54.3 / 52.1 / 52.7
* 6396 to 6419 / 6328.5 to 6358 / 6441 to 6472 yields 0.72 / 51.8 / 52.7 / 52.3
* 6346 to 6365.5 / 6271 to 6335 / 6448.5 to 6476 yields -0.78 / 53.3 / 53.2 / 53.3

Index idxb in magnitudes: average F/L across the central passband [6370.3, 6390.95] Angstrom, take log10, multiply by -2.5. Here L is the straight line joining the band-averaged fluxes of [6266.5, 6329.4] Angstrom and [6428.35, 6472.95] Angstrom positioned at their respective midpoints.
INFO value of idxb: -0.06 mag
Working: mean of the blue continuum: 54.4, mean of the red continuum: 52.2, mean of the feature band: 56.3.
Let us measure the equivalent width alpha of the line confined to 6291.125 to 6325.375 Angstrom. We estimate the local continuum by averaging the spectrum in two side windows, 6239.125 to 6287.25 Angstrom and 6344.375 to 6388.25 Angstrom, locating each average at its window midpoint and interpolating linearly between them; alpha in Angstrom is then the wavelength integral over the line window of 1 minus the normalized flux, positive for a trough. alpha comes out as 0.7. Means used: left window 54.6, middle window 54.2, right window 56.4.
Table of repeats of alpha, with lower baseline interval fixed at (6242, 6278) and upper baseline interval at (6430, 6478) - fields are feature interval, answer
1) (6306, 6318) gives -0.85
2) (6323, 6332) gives 1.18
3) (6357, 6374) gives -0.91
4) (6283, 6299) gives -0.37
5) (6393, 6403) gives 1.14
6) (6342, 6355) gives -1.24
